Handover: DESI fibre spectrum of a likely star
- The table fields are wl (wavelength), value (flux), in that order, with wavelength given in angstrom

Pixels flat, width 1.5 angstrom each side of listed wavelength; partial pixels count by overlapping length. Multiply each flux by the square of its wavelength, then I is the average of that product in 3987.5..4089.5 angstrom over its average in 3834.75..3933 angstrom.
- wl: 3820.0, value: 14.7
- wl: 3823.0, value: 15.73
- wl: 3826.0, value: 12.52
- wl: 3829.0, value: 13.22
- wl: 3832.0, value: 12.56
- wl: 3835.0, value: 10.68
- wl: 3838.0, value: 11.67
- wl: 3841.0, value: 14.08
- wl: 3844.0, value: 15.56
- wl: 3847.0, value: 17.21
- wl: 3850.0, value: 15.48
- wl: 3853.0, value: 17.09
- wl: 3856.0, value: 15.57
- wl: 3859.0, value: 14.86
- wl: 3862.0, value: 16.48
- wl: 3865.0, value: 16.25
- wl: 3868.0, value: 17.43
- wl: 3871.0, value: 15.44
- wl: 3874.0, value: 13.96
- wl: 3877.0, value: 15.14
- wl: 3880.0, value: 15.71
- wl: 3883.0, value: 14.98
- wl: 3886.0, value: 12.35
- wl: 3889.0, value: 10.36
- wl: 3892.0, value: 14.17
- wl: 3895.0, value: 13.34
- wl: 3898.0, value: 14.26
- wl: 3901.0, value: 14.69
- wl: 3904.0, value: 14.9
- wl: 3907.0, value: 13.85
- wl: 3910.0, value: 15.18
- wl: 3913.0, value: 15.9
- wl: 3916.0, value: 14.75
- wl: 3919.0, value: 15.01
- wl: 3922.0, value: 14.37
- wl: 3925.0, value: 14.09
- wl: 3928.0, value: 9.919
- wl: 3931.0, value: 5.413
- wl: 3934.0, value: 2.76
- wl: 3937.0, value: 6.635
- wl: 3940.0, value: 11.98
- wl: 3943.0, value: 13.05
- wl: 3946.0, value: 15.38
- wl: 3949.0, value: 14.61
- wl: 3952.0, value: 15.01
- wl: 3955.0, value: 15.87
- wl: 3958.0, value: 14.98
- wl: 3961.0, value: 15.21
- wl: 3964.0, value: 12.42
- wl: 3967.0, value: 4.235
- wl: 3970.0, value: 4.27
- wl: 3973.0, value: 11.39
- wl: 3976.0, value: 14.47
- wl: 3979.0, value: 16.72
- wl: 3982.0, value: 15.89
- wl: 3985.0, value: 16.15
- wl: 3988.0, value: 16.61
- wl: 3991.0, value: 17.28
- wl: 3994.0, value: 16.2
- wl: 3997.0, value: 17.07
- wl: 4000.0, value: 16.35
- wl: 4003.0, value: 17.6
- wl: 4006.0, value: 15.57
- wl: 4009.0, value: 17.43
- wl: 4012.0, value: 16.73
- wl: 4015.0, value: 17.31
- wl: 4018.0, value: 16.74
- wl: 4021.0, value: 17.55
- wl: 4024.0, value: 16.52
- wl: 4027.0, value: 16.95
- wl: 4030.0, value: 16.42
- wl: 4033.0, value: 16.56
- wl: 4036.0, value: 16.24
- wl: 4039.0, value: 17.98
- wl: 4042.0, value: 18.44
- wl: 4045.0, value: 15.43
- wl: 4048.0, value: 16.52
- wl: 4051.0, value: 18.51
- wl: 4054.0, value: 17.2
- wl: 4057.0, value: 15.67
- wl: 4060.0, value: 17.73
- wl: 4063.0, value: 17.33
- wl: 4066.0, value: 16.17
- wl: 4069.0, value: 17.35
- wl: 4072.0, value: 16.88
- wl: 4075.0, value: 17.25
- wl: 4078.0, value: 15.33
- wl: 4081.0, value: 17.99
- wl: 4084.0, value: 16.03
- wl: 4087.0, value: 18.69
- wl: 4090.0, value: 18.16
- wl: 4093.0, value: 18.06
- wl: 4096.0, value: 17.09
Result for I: 1.29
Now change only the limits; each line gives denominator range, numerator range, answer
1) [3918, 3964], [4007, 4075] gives 1.45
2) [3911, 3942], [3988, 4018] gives 1.57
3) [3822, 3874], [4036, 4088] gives 1.28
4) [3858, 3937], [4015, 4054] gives 1.35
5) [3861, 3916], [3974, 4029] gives 1.20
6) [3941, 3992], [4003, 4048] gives 1.27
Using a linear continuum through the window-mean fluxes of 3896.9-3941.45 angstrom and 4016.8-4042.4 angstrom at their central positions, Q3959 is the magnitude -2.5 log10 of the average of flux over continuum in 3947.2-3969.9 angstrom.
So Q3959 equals 0.10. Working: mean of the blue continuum 12.2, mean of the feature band 12.7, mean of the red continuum 17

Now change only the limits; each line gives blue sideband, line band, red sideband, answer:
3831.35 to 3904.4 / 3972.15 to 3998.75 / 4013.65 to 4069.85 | 0.023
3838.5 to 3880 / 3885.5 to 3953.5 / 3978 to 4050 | 0.256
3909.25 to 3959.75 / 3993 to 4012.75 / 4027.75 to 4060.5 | -0.095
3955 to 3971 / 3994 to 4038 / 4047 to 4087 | -0.198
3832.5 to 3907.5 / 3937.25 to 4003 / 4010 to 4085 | 0.141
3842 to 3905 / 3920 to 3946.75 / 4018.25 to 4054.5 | 0.456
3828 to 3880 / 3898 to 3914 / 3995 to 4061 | 0.050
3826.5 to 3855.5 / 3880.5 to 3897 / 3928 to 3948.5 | -0.117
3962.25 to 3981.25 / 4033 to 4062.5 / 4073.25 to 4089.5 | -0.126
